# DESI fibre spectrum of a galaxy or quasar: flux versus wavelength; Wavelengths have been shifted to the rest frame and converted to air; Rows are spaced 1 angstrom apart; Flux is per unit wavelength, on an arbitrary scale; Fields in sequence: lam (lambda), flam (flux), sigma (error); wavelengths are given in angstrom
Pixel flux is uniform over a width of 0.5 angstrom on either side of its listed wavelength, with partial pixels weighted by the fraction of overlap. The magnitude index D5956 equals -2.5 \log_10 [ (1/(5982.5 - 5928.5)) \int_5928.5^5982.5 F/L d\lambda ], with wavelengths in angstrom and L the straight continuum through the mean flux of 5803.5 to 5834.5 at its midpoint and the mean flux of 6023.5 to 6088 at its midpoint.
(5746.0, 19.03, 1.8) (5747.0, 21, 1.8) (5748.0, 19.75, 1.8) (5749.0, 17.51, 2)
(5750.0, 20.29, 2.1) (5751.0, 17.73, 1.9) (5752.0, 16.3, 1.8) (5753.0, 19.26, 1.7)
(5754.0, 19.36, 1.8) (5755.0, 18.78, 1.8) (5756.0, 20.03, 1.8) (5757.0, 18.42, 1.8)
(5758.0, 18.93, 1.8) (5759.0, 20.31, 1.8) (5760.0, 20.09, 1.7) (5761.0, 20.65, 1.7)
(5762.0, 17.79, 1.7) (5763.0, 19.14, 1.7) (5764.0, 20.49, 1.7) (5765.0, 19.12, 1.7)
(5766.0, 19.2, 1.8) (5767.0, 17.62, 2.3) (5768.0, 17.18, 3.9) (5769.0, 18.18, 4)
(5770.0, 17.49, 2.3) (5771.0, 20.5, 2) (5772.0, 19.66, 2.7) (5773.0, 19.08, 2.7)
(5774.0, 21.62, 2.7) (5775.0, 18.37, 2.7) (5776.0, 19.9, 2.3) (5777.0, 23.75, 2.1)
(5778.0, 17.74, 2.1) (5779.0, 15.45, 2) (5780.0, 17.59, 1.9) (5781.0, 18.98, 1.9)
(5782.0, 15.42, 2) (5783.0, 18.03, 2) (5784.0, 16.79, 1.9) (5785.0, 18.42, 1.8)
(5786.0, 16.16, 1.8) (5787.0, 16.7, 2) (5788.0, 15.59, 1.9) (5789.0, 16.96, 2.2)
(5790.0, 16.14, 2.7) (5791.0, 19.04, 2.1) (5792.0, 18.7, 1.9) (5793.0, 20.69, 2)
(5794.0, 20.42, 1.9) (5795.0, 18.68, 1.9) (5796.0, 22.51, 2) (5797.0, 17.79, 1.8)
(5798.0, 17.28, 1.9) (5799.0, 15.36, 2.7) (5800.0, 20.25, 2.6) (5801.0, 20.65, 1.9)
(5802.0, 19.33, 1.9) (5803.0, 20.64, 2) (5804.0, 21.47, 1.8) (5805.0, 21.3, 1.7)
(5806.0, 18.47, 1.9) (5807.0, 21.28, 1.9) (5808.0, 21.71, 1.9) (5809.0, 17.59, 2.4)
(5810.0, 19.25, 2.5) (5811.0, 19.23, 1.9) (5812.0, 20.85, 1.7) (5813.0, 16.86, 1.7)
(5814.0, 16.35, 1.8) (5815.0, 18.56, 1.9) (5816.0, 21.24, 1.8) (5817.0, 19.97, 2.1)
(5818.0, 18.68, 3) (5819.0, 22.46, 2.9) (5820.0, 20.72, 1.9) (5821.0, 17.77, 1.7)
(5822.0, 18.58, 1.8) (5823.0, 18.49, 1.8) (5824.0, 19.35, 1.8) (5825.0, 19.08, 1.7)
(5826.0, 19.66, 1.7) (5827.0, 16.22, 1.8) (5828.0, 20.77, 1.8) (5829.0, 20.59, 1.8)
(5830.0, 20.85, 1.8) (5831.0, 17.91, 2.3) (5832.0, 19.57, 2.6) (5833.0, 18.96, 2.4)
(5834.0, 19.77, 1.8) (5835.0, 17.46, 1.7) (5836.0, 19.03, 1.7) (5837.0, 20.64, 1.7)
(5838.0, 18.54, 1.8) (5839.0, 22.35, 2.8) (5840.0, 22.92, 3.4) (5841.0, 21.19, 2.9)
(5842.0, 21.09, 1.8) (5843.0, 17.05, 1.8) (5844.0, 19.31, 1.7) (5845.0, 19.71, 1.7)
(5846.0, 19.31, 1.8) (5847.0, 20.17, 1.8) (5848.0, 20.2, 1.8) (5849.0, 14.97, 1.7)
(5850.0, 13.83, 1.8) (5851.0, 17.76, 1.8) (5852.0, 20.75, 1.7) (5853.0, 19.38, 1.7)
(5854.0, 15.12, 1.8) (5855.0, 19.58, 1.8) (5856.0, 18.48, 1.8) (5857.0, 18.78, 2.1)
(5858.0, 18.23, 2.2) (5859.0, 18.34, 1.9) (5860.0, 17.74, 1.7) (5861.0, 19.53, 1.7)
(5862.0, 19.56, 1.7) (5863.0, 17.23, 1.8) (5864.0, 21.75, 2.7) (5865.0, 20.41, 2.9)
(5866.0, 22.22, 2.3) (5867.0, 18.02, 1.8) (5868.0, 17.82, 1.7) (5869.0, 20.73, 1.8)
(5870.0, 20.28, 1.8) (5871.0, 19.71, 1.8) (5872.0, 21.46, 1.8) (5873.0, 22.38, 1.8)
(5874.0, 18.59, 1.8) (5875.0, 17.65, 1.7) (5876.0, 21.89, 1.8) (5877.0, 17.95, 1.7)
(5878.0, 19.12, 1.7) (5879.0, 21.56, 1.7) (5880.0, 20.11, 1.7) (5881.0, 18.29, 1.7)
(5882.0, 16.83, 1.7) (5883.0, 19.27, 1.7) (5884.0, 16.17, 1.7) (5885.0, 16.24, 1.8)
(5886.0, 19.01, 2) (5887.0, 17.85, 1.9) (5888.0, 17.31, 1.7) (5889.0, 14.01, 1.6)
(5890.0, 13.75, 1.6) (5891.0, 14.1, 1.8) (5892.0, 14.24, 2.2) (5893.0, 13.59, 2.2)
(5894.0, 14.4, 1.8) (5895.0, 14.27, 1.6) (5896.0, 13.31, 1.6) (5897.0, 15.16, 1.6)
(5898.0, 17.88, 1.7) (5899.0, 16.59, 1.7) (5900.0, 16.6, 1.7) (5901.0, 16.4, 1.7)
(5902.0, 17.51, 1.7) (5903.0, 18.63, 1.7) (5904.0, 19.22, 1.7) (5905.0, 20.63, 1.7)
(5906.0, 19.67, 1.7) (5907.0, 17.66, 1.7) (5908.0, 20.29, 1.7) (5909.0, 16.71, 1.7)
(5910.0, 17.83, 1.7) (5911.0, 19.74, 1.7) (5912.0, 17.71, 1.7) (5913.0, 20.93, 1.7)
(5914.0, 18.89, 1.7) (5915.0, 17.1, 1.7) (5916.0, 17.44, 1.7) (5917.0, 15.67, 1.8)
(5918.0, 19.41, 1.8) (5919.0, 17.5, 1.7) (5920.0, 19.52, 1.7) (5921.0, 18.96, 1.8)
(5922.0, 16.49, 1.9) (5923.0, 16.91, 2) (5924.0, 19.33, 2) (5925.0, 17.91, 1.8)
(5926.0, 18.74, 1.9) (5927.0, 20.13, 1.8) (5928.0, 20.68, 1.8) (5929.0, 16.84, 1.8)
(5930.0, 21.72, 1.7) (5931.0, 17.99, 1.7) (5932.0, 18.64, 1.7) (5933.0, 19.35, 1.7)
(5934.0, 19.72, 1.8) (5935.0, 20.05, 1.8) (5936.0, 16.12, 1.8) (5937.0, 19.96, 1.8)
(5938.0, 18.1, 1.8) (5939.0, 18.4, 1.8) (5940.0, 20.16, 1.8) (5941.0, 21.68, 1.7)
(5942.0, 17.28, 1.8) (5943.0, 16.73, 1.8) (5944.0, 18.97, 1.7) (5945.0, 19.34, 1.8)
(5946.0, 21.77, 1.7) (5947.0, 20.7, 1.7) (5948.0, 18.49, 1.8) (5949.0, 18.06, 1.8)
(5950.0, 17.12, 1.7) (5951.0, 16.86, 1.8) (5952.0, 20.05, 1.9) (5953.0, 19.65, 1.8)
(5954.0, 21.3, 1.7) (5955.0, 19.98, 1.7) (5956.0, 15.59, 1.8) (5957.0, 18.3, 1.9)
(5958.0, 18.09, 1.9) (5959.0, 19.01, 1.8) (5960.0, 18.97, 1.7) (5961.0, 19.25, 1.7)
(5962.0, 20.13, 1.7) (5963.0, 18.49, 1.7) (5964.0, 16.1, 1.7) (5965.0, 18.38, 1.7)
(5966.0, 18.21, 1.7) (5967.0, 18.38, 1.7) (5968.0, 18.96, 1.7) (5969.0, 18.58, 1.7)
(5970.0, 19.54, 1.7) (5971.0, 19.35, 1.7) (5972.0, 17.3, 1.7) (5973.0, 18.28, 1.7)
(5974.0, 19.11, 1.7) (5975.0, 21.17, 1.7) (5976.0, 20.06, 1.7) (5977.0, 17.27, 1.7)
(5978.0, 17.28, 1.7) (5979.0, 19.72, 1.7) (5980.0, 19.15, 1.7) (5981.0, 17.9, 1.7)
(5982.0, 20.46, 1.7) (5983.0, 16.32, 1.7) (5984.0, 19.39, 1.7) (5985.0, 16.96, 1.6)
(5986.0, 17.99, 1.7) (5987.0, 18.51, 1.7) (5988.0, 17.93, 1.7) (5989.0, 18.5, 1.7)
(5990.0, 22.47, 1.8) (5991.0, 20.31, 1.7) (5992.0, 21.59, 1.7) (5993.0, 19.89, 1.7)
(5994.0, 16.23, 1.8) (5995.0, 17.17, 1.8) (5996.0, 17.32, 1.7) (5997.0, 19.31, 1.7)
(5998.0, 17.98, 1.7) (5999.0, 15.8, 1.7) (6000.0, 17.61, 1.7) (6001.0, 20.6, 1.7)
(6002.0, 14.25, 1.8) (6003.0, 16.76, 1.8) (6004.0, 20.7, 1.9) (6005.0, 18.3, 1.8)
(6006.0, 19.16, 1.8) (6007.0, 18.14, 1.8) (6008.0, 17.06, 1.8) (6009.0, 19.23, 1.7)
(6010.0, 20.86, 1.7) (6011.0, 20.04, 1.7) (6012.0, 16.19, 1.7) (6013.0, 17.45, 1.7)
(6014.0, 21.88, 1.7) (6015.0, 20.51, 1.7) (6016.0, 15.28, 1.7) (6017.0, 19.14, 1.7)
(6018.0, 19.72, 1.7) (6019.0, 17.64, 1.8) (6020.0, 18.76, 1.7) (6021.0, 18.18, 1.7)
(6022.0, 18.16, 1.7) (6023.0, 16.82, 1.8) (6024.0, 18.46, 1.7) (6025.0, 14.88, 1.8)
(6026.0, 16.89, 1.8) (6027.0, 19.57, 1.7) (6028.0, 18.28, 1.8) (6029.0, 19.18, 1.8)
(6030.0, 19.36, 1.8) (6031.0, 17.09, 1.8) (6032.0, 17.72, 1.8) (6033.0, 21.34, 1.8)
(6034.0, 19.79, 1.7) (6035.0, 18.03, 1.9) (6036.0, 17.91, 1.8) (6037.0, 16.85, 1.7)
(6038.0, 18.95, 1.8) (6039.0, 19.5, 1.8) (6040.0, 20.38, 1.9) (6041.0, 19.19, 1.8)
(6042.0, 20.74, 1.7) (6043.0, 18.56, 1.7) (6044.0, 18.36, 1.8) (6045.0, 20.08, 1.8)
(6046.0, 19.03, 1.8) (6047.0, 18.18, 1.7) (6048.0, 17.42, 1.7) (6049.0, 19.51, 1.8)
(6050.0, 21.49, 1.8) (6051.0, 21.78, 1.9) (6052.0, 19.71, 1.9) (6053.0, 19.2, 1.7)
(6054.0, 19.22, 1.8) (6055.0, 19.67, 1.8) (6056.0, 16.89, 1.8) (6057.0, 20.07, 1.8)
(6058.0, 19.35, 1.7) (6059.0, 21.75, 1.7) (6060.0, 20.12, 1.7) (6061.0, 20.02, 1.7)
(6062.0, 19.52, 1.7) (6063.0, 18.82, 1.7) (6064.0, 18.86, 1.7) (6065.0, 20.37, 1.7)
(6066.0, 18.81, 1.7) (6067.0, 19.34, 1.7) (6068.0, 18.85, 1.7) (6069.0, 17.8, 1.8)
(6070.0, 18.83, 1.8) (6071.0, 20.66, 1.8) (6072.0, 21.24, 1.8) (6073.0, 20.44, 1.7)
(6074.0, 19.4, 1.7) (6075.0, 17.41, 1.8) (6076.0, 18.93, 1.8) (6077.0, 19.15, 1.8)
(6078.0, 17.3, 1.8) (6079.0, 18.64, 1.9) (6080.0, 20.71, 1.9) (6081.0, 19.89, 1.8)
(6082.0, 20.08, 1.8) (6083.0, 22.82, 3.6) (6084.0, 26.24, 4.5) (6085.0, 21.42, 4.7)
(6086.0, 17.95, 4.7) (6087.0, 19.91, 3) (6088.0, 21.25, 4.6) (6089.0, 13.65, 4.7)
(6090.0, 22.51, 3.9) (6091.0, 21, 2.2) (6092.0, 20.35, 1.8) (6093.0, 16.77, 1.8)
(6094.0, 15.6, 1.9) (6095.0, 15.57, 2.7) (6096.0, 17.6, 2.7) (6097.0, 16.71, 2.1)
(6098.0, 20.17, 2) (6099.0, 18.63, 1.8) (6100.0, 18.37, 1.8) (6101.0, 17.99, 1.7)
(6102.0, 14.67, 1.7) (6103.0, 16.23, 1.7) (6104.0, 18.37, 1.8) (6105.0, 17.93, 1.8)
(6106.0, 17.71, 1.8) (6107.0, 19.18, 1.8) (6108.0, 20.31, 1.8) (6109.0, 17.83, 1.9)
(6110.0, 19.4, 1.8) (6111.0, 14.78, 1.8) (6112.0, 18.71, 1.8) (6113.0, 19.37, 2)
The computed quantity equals 0.03 mag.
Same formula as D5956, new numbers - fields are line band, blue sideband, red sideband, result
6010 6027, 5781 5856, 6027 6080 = 0.05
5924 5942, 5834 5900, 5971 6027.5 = -0.04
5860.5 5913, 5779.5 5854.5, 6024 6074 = 0.06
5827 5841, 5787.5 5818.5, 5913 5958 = -0.05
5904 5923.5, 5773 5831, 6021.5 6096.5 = 0.04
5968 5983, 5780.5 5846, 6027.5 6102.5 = 0.02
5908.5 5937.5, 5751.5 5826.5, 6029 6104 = 0.03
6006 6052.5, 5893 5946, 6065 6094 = 0.02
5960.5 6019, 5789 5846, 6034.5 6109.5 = 0.04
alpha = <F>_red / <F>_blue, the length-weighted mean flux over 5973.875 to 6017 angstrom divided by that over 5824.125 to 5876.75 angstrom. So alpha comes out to 1.0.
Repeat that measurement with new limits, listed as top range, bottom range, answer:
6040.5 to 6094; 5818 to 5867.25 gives 1.02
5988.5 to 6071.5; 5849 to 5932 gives 1.04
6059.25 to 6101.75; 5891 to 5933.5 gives 1.08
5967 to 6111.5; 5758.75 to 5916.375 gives 1.01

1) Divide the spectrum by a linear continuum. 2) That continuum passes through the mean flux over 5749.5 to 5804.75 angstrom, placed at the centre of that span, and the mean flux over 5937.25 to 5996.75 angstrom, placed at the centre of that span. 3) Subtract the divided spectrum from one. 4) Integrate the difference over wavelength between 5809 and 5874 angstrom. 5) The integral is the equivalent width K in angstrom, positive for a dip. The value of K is -1.7 angstrom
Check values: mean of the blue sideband 18.8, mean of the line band 19.3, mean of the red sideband 18.8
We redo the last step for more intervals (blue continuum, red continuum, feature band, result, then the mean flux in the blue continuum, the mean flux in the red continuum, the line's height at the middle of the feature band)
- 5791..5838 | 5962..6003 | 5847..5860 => 0.8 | 19.4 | 18.5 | 19.2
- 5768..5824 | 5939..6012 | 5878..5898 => 2.6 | 18.9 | 18.7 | 18.8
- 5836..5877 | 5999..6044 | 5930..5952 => 0.0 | 19.3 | 18.5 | 18.9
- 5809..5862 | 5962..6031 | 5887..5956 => 2.7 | 19.1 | 18.5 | 18.8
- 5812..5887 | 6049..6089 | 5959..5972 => 0.6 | 19.2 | 19.8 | 19.5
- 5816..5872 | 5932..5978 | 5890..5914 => 2.5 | 19.3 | 18.8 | 19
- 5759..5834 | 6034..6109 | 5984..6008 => 0.9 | 19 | 19.1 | 19.1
